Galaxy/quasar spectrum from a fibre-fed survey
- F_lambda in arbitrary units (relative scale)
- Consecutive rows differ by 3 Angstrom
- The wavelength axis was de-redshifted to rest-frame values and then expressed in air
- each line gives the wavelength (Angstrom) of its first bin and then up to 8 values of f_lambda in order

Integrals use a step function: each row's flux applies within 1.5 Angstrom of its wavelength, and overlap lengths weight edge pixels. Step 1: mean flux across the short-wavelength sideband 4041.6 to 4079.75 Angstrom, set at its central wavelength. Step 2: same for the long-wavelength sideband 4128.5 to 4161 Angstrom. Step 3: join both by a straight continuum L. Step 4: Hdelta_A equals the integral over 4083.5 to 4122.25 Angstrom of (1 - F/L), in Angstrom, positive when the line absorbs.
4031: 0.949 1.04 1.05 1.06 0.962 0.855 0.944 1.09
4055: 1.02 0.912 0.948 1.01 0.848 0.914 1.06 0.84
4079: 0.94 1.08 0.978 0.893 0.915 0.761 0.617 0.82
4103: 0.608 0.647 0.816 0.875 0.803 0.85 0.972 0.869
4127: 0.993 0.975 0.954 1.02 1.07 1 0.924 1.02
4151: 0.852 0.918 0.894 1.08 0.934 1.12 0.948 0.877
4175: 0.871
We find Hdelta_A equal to 6.0 Angstrom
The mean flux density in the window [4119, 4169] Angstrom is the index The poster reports 0.973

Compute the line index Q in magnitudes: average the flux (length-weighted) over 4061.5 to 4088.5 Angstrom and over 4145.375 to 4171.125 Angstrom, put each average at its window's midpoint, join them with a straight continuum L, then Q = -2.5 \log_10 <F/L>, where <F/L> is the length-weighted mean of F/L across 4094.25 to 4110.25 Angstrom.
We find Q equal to 0.33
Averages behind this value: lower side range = 0.953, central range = 0.704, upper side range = 0.966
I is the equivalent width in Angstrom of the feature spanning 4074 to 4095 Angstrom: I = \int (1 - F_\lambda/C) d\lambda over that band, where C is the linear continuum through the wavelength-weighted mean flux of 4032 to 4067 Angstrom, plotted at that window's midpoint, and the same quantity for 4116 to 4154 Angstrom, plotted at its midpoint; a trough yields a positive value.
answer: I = 1.1 Angstrom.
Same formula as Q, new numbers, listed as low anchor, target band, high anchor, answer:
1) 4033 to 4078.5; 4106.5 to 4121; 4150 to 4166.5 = 0.153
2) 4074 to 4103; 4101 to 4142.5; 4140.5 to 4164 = 0.030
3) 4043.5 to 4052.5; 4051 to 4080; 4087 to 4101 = -0.076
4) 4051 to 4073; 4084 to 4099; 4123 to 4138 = 0.170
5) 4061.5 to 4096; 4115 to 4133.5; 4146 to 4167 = 0.032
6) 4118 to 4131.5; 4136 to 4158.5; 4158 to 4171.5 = 0.020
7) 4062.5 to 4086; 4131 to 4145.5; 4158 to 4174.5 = -0.026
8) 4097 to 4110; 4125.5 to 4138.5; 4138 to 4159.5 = -0.149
